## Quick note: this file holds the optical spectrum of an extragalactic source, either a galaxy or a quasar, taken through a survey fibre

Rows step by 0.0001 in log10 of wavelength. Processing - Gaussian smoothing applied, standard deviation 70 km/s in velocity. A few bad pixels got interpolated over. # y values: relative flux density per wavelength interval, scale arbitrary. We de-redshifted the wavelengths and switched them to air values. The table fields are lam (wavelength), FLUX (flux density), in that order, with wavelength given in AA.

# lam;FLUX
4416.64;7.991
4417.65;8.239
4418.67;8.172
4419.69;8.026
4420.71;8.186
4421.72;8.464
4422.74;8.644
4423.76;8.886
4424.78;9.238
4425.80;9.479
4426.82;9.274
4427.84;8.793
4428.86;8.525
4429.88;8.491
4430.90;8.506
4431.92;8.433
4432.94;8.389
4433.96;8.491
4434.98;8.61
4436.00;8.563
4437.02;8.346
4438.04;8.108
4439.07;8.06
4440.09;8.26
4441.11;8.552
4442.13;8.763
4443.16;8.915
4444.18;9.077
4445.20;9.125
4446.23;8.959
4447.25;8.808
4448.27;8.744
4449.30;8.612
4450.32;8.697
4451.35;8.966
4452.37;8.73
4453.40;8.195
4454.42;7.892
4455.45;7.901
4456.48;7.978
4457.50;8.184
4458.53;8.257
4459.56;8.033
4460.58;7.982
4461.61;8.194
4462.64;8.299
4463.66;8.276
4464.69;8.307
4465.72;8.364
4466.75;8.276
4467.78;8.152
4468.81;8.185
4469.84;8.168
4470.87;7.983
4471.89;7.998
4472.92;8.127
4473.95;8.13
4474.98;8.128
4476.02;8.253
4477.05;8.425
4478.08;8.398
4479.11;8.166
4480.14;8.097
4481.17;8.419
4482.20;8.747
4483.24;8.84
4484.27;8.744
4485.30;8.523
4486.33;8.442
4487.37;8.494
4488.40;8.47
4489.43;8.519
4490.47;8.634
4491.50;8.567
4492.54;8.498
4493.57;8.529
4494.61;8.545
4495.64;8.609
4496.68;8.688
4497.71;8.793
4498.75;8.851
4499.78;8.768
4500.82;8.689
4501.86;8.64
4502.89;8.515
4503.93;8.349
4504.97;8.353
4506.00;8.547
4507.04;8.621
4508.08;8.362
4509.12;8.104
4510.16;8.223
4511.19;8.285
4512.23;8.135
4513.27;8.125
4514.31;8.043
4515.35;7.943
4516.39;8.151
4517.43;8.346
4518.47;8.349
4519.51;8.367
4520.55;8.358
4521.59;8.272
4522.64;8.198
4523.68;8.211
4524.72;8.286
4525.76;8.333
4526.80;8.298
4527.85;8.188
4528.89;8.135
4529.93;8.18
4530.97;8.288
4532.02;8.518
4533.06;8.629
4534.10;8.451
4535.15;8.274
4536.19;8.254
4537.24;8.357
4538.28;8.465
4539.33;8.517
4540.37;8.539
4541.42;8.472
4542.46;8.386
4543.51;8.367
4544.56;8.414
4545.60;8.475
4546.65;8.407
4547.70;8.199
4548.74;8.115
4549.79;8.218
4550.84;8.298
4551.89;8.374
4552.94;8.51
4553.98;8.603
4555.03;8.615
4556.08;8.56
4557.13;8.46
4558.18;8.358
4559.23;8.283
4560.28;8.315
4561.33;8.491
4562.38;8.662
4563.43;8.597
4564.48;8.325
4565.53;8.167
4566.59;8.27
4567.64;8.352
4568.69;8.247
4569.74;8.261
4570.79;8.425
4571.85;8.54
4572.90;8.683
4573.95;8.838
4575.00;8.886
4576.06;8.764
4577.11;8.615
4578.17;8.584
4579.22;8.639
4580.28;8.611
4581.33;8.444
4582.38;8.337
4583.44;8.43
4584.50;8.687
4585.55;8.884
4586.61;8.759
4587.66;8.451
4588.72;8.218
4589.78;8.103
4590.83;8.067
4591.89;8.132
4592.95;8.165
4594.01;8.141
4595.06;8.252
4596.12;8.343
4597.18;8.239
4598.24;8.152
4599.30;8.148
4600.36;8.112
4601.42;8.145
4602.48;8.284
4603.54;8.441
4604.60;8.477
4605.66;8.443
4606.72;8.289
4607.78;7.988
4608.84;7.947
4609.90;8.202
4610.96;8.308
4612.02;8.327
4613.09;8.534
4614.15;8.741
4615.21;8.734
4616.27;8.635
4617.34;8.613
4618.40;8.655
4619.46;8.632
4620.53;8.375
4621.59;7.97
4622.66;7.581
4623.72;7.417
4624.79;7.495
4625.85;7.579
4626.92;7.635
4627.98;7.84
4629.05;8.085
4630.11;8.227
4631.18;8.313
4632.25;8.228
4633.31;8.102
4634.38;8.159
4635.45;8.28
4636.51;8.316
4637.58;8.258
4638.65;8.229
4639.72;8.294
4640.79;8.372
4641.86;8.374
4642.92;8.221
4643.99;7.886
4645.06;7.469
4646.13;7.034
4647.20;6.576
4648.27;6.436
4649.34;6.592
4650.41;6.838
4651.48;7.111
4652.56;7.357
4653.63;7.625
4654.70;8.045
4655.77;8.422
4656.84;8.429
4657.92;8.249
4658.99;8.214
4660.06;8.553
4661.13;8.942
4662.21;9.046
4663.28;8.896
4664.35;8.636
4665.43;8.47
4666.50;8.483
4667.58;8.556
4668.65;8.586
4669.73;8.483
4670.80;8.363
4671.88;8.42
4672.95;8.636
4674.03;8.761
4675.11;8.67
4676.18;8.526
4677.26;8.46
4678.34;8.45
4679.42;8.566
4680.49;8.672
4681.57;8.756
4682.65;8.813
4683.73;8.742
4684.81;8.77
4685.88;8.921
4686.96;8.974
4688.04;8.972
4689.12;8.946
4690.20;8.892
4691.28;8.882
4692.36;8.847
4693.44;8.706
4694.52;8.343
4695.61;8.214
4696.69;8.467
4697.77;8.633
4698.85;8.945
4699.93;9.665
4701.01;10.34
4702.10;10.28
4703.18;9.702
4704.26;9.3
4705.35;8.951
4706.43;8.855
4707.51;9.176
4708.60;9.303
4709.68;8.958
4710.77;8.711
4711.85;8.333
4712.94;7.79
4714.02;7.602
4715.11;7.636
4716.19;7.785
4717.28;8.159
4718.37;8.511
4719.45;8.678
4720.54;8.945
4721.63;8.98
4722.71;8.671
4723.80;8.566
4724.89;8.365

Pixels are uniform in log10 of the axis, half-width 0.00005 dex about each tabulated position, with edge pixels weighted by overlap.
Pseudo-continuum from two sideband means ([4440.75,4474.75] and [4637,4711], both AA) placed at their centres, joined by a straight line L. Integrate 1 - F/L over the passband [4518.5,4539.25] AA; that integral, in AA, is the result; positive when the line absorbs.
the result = 0.2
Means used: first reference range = 8.39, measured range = 8.32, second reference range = 8.5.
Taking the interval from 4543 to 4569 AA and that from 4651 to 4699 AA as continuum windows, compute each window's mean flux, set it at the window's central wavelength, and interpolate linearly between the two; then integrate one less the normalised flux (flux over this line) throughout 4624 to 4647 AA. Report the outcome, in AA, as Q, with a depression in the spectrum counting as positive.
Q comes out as 1.4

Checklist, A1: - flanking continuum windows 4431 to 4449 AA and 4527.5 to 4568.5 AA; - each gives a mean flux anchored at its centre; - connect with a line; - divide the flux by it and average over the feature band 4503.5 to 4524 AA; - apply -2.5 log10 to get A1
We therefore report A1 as 0.02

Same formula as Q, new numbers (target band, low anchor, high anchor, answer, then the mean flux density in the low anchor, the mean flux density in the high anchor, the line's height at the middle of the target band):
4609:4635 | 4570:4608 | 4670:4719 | 1.02 AA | 8.41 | 8.74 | 8.51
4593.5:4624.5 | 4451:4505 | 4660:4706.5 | 1.39 AA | 8.38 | 8.82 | 8.66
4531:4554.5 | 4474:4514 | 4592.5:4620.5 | 0.04 AA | 8.47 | 8.35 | 8.42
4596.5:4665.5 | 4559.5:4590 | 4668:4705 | 4.62 AA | 8.5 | 8.84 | 8.68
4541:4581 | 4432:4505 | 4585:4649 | -1.01 AA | 8.44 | 8.13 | 8.25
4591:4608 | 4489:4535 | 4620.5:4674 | -0.15 AA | 8.4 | 8.04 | 8.16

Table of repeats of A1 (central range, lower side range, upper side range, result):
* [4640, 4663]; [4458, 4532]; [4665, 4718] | 0.11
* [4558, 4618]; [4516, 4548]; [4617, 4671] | -0.03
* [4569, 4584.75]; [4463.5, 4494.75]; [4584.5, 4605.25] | -0.03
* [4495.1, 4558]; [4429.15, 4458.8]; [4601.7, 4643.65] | 0.00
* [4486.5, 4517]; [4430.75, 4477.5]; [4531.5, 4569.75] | -0.01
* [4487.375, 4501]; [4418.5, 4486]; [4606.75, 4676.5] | -0.03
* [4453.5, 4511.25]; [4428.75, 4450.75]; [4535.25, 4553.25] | 0.02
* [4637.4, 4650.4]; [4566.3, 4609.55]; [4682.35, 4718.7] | 0.13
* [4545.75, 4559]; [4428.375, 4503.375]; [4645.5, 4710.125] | 0.01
